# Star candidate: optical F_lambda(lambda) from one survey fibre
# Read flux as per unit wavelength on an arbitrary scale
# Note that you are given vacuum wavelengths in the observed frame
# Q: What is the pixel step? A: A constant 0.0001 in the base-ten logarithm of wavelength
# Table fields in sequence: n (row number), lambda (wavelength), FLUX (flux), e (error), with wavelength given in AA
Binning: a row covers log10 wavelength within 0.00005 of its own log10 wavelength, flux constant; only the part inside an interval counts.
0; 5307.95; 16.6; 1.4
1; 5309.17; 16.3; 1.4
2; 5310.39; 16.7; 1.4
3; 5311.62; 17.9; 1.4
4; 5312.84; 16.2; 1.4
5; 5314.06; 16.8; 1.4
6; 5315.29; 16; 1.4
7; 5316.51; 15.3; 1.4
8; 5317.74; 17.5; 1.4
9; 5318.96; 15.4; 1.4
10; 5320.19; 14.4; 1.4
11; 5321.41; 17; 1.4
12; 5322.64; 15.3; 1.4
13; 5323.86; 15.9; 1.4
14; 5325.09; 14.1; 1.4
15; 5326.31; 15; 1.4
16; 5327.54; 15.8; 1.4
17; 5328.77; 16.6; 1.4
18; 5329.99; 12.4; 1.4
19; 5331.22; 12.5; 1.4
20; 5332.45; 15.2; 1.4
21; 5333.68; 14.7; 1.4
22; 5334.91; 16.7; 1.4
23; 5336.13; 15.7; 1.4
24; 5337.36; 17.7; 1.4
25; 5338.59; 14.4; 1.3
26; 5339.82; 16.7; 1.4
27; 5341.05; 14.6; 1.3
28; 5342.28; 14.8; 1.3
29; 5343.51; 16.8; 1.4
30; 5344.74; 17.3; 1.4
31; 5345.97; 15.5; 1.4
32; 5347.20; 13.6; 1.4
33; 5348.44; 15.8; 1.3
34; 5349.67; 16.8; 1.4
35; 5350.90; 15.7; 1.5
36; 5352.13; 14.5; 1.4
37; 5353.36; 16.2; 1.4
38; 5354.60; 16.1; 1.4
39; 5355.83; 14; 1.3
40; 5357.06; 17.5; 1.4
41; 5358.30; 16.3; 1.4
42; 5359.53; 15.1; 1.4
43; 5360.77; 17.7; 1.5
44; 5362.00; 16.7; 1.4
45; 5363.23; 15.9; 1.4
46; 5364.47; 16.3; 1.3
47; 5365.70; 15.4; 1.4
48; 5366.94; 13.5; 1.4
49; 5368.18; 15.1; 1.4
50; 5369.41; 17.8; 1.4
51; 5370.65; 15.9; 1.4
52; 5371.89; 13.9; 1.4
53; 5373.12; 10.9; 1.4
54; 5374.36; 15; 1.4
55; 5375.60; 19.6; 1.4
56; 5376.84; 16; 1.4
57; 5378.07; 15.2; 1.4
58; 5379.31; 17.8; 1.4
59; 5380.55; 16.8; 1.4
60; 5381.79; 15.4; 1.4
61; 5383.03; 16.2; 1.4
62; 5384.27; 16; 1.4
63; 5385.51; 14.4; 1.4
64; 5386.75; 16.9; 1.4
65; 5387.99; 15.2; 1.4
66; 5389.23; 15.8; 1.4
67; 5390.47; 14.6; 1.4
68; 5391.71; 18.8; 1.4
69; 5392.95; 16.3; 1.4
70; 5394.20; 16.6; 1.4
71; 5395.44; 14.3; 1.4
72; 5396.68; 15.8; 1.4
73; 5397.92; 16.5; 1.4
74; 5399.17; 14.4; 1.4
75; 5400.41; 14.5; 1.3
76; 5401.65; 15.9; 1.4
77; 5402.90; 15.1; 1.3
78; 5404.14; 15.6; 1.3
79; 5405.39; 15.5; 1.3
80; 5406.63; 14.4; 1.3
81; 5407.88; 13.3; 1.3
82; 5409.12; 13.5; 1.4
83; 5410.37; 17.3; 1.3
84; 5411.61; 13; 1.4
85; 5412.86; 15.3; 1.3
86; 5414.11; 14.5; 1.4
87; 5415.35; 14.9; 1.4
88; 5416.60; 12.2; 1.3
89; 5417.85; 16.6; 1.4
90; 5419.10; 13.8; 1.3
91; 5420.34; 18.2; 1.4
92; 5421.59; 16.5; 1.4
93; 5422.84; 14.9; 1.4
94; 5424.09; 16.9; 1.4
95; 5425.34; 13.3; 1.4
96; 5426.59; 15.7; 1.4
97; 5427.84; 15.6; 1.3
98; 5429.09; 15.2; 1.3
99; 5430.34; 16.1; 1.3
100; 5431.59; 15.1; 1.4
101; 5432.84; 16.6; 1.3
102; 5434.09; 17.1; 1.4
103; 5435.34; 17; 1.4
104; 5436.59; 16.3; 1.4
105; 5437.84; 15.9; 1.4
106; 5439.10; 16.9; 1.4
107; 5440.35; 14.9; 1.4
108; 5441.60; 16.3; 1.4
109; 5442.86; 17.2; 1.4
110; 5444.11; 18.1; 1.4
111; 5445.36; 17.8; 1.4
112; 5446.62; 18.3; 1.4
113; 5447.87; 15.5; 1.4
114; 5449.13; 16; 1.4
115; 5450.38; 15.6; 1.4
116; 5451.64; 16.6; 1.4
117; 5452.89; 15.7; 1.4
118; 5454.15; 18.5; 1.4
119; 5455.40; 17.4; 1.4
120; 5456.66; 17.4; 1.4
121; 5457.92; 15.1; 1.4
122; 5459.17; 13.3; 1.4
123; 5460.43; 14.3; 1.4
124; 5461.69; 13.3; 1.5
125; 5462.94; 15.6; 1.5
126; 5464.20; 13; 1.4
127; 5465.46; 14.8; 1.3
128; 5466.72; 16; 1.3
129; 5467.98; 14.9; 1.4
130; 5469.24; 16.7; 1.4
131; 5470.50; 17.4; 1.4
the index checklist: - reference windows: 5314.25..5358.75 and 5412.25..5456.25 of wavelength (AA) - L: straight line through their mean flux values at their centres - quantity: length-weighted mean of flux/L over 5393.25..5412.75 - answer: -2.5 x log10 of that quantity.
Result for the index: 0.06 mag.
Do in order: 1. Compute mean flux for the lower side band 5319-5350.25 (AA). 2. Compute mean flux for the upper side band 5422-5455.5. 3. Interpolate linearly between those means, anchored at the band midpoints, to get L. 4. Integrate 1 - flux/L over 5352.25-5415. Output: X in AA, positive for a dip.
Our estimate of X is 0.95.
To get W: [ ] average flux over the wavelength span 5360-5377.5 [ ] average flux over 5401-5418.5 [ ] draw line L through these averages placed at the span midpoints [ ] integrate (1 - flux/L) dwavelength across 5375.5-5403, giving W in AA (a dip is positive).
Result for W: -1.3 AA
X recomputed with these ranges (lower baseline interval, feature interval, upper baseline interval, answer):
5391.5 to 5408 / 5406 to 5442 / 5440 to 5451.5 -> 1.5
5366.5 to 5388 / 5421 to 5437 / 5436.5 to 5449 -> 0.6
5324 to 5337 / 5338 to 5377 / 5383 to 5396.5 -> -0.7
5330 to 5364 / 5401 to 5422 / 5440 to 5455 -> 1.7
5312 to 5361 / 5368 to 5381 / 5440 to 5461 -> 0.0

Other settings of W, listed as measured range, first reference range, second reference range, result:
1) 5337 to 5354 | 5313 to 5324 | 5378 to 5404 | 0.2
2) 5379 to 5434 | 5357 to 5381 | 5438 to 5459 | 2.5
